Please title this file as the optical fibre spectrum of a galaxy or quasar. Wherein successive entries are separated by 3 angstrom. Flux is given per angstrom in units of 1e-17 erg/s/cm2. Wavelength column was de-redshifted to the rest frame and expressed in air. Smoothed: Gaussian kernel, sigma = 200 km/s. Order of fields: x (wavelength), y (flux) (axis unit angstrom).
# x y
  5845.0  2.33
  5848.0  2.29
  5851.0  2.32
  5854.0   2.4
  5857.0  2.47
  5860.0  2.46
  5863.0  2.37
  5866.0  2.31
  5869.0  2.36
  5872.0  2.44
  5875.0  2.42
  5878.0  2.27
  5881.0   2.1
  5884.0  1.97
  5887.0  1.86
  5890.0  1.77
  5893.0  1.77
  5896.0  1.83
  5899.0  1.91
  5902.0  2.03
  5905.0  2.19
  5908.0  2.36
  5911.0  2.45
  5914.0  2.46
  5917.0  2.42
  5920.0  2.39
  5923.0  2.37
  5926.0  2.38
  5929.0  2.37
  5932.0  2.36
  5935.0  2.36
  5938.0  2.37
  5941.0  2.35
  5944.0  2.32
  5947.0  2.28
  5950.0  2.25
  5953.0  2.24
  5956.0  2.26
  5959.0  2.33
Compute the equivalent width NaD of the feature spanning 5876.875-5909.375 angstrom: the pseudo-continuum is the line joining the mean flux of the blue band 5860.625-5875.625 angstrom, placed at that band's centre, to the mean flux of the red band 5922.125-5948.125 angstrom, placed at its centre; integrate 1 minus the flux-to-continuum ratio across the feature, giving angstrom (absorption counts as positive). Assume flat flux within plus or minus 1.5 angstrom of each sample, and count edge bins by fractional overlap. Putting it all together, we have 5.1 angstrom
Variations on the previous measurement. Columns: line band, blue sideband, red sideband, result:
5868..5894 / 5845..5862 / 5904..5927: 2.99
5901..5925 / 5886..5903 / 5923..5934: -2.32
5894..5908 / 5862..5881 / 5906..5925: 2.12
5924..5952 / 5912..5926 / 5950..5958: -0.14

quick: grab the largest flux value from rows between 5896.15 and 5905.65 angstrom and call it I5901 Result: 2.19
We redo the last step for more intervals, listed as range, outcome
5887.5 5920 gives 2.46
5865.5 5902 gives 2.44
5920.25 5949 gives 2.38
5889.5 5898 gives 1.83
